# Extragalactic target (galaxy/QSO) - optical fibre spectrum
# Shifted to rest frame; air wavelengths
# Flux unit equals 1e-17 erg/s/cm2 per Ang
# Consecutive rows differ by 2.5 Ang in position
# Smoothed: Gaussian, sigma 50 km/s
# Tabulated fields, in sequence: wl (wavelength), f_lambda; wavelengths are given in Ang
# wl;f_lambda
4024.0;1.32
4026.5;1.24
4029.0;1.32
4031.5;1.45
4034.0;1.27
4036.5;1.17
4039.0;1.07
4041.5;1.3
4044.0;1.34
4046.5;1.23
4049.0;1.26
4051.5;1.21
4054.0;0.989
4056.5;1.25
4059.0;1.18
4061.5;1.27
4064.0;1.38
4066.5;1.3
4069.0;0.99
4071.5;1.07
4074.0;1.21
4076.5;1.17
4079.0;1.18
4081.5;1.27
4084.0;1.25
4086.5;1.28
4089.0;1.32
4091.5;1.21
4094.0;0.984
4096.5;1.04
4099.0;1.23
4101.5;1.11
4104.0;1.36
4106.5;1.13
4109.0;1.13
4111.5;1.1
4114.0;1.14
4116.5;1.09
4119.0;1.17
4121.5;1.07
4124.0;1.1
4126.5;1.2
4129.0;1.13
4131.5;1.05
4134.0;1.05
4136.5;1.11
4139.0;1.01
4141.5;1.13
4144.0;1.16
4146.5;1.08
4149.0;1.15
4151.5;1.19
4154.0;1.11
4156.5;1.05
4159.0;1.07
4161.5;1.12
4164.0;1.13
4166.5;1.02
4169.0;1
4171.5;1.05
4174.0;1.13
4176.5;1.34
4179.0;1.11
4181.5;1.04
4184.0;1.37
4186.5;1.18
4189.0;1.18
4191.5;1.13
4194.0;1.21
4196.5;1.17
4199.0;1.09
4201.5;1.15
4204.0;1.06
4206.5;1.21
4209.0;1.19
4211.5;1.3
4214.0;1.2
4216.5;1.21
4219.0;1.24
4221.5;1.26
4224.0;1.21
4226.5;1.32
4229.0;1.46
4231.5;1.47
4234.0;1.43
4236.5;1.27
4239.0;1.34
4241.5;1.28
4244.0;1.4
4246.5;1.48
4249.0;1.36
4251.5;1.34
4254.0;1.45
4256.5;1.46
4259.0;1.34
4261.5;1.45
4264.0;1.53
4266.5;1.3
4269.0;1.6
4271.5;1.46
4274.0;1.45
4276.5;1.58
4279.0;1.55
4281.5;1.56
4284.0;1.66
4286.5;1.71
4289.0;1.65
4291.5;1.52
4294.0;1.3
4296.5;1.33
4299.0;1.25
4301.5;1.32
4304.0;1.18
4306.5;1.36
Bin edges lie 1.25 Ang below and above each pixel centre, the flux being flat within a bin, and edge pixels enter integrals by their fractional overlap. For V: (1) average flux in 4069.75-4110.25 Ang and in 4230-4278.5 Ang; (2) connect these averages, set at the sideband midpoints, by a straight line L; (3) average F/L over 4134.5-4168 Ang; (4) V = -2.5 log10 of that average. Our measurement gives 0.157 mag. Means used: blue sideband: 1.18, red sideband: 1.42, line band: 1.1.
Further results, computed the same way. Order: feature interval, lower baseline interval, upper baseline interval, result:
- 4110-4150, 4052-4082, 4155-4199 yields 0.05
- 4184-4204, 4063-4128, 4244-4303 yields 0.14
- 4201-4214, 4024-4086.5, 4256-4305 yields 0.17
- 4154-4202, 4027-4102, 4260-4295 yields 0.21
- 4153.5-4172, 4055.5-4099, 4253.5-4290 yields 0.24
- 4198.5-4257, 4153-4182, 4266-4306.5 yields -0.01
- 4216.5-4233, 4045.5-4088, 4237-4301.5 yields 0.06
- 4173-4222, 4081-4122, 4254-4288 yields 0.15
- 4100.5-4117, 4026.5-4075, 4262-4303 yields 0.12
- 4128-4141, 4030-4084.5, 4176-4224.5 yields 0.12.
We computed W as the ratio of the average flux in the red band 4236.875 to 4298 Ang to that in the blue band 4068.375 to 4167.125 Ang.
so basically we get 1.28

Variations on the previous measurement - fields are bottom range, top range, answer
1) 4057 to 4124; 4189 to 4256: 1.09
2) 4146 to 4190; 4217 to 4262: 1.20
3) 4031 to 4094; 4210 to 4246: 1.08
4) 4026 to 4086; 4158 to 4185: 0.92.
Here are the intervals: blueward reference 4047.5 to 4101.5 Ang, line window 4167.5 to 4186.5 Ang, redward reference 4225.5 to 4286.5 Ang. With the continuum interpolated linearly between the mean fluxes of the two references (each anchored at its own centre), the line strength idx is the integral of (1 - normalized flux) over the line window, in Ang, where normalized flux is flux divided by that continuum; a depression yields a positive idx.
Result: 2.6 Ang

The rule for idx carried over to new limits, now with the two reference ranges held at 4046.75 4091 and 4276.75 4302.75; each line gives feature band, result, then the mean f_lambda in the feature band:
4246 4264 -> 0.4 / 1.42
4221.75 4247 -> 1.1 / 1.36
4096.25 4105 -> 0.4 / 1.2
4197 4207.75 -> 1.9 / 1.13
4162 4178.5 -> 2.8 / 1.11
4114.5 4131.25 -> 2.0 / 1.12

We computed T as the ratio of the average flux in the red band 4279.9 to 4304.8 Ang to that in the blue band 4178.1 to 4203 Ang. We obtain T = 1.25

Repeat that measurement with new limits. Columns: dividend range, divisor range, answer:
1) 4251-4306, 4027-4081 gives 1.19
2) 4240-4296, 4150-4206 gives 1.30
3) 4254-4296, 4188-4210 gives 1.30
